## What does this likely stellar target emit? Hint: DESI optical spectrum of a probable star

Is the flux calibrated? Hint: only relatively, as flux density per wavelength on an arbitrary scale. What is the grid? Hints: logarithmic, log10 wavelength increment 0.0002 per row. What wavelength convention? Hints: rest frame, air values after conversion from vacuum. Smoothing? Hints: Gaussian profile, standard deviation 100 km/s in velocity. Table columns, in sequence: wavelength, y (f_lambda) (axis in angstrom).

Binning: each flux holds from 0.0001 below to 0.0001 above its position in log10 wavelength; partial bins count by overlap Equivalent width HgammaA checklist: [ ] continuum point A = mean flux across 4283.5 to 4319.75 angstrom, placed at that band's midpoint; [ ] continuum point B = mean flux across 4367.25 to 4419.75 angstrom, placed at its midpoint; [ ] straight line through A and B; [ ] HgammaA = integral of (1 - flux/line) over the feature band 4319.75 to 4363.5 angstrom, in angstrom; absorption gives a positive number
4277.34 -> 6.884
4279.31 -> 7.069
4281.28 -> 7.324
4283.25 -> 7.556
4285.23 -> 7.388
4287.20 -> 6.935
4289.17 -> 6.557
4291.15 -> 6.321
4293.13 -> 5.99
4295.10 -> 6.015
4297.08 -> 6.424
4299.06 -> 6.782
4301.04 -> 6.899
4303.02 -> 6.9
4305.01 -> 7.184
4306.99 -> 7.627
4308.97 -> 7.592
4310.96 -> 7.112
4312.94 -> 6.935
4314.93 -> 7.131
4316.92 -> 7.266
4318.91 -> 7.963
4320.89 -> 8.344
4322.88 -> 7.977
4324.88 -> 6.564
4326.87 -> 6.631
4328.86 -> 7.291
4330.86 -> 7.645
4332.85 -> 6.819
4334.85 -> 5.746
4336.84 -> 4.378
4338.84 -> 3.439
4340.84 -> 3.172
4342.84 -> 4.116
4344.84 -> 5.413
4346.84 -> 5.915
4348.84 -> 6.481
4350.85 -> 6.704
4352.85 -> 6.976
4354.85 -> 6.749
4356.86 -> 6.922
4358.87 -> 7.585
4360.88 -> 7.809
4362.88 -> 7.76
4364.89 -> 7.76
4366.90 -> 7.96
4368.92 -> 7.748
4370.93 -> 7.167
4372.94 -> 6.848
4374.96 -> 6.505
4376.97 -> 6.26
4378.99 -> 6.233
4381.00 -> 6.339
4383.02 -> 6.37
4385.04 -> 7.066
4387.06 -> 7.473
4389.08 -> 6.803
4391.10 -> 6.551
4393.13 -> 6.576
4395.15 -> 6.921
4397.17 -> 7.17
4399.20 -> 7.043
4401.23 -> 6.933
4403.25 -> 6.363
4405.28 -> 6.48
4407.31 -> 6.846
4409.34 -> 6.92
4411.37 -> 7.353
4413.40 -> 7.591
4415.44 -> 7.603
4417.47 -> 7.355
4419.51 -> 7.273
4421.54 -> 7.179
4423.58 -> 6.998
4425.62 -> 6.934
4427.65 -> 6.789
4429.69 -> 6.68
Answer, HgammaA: 3.55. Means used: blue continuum 6.95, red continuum 6.92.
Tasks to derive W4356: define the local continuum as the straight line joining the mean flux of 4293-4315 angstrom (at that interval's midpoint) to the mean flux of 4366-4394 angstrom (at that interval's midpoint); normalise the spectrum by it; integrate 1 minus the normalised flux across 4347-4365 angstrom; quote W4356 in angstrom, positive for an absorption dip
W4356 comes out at -0.6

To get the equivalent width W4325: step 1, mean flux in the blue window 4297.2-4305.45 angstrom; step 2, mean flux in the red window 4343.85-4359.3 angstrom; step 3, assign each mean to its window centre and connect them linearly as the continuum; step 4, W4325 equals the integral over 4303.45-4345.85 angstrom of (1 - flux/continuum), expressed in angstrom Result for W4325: 1.5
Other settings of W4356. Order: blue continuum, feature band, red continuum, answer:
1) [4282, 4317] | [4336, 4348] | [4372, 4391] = 4.1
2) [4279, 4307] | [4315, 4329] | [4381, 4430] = -1.1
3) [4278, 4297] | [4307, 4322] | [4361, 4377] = -1.1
